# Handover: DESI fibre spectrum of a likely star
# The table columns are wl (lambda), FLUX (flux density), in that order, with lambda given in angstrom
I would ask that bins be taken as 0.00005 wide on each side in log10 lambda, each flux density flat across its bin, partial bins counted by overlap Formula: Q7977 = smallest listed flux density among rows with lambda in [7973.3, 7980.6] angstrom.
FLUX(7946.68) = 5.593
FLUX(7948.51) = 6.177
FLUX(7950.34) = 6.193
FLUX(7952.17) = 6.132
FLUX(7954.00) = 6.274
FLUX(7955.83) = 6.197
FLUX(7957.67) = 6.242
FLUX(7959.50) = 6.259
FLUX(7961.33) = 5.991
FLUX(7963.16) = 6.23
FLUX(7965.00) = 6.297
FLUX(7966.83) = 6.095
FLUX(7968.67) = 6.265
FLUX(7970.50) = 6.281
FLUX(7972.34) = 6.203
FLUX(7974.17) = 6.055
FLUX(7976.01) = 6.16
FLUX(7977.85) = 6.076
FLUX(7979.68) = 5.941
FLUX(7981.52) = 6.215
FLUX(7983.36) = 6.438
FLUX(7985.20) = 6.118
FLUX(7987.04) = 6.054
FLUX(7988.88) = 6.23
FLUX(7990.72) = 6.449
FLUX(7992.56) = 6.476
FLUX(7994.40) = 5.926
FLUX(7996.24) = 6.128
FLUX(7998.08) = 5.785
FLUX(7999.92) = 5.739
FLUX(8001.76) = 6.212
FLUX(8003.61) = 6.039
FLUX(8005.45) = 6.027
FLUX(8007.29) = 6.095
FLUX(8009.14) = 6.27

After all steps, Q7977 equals 5.941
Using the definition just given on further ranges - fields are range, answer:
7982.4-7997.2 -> 5.926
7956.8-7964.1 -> 5.991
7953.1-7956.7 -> 6.197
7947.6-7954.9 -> 6.132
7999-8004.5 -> 5.739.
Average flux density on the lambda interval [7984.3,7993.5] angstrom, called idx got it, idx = 6.26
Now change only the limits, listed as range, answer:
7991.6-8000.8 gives 6.02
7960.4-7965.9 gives 6.17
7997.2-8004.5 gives 5.94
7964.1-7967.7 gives 6.2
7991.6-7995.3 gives 6.21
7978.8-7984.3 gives 6.19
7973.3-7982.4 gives 6.09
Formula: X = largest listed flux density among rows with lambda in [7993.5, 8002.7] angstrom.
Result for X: 6.212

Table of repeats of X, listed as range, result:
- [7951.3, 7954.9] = 6.274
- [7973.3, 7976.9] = 6.16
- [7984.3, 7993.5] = 6.476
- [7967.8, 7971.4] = 6.281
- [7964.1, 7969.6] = 6.297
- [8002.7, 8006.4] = 6.039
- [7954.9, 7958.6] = 6.242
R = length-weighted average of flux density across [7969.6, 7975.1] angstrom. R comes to 6.18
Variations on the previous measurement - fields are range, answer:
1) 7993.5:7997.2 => 6.03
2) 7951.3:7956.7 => 6.21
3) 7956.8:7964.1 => 6.18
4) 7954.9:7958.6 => 6.21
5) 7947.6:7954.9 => 6.2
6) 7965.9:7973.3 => 6.21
